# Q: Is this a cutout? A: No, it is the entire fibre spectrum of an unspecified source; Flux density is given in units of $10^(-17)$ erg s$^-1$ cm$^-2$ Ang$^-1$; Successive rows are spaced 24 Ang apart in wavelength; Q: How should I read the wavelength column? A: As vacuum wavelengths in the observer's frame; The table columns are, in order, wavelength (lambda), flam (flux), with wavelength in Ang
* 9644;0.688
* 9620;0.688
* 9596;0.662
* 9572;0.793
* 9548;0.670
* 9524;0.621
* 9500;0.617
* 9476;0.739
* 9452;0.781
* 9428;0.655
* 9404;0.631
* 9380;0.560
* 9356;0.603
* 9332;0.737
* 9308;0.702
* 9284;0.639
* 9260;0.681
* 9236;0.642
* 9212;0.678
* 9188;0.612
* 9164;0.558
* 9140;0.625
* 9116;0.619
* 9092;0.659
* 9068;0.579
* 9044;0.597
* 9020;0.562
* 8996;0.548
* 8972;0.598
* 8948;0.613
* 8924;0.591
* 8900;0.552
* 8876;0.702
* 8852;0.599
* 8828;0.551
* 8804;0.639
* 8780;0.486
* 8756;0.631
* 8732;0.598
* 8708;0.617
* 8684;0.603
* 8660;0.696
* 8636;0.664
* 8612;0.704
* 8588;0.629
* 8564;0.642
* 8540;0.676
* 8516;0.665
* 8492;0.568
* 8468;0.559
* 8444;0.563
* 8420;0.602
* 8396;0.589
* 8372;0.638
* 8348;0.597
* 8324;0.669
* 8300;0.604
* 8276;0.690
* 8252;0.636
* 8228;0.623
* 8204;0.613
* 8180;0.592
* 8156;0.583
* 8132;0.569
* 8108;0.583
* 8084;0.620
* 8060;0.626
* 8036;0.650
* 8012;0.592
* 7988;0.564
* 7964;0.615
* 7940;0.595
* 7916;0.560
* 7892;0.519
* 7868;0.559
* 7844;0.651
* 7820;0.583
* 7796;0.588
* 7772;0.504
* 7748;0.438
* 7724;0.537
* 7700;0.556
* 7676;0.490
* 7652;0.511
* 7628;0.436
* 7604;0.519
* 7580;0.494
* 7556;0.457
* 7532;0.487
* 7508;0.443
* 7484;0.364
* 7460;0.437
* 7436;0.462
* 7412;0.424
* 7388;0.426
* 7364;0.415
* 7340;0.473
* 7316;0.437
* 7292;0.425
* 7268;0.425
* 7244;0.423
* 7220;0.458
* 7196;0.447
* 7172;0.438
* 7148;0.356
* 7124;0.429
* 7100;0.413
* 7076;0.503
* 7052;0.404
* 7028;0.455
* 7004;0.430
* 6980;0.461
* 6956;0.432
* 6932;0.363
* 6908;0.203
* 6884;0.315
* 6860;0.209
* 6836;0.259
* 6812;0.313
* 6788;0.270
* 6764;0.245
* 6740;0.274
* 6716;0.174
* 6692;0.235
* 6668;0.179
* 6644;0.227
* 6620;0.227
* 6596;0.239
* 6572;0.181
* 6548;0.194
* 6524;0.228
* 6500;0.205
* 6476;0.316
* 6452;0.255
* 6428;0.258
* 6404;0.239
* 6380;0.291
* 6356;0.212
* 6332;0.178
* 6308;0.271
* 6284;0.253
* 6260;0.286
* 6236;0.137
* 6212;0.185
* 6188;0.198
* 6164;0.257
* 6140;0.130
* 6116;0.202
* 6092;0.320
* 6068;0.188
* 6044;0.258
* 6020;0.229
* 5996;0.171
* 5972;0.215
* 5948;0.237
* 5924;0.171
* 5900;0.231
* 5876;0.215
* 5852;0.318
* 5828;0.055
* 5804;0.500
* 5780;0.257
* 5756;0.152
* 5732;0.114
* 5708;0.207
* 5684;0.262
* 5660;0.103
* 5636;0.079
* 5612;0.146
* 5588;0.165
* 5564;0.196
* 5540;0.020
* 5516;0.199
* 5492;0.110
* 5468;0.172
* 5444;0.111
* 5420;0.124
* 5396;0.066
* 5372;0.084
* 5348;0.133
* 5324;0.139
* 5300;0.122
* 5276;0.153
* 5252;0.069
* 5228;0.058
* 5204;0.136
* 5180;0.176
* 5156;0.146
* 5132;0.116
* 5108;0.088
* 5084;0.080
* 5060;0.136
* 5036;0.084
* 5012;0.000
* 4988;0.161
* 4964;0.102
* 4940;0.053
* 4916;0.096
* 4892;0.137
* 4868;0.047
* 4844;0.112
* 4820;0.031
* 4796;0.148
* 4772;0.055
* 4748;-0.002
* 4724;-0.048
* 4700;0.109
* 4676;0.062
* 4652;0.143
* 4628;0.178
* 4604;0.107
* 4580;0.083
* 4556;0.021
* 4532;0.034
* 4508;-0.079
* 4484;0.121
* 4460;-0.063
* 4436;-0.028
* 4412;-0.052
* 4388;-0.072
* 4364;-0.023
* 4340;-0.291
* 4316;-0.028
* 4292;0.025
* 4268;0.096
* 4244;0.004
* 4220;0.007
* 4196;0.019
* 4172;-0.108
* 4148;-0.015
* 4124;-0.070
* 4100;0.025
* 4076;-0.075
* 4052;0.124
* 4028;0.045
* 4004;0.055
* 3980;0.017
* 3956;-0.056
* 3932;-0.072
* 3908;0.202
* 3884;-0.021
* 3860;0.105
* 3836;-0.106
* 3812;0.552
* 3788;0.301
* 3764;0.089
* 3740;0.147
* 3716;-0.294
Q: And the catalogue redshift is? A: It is 0.74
